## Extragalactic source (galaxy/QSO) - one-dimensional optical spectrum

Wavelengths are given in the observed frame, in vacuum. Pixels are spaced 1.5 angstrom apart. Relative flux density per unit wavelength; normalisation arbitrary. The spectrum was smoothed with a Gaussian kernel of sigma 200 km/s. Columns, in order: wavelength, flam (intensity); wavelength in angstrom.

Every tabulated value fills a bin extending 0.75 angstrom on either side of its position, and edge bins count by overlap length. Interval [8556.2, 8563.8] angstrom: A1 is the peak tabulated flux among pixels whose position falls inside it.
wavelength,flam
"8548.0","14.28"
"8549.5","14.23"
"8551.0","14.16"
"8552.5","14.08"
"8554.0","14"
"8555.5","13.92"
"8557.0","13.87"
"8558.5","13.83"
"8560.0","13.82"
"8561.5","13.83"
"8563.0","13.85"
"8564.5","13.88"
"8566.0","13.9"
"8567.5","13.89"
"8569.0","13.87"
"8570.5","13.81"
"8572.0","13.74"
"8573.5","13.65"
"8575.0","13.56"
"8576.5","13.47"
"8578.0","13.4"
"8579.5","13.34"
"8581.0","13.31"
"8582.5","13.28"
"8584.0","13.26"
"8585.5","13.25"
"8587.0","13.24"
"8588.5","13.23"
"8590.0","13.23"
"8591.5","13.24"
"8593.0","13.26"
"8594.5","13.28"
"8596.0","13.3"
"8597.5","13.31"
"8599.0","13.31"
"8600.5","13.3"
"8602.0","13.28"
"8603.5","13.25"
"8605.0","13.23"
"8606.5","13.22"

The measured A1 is 13.87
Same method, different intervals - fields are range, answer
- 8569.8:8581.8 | 13.81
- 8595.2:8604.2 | 13.31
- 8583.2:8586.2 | 13.26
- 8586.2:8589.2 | 13.24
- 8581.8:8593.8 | 13.28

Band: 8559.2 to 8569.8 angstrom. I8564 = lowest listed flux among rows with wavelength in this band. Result 13.82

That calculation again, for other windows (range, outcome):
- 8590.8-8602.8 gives 13.24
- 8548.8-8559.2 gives 13.83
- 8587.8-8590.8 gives 13.23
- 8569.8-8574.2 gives 13.65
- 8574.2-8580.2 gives 13.34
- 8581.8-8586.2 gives 13.25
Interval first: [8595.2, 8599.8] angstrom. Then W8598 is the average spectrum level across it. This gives 13.3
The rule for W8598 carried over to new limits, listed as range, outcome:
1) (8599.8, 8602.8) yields 13.3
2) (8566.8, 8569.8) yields 13.9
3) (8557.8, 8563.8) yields 13.8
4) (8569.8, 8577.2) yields 13.6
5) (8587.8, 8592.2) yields 13.2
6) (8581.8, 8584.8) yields 13.3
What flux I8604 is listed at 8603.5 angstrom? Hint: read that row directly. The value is 13.25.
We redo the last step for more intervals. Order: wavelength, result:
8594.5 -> 13.28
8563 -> 13.85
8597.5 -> 13.31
